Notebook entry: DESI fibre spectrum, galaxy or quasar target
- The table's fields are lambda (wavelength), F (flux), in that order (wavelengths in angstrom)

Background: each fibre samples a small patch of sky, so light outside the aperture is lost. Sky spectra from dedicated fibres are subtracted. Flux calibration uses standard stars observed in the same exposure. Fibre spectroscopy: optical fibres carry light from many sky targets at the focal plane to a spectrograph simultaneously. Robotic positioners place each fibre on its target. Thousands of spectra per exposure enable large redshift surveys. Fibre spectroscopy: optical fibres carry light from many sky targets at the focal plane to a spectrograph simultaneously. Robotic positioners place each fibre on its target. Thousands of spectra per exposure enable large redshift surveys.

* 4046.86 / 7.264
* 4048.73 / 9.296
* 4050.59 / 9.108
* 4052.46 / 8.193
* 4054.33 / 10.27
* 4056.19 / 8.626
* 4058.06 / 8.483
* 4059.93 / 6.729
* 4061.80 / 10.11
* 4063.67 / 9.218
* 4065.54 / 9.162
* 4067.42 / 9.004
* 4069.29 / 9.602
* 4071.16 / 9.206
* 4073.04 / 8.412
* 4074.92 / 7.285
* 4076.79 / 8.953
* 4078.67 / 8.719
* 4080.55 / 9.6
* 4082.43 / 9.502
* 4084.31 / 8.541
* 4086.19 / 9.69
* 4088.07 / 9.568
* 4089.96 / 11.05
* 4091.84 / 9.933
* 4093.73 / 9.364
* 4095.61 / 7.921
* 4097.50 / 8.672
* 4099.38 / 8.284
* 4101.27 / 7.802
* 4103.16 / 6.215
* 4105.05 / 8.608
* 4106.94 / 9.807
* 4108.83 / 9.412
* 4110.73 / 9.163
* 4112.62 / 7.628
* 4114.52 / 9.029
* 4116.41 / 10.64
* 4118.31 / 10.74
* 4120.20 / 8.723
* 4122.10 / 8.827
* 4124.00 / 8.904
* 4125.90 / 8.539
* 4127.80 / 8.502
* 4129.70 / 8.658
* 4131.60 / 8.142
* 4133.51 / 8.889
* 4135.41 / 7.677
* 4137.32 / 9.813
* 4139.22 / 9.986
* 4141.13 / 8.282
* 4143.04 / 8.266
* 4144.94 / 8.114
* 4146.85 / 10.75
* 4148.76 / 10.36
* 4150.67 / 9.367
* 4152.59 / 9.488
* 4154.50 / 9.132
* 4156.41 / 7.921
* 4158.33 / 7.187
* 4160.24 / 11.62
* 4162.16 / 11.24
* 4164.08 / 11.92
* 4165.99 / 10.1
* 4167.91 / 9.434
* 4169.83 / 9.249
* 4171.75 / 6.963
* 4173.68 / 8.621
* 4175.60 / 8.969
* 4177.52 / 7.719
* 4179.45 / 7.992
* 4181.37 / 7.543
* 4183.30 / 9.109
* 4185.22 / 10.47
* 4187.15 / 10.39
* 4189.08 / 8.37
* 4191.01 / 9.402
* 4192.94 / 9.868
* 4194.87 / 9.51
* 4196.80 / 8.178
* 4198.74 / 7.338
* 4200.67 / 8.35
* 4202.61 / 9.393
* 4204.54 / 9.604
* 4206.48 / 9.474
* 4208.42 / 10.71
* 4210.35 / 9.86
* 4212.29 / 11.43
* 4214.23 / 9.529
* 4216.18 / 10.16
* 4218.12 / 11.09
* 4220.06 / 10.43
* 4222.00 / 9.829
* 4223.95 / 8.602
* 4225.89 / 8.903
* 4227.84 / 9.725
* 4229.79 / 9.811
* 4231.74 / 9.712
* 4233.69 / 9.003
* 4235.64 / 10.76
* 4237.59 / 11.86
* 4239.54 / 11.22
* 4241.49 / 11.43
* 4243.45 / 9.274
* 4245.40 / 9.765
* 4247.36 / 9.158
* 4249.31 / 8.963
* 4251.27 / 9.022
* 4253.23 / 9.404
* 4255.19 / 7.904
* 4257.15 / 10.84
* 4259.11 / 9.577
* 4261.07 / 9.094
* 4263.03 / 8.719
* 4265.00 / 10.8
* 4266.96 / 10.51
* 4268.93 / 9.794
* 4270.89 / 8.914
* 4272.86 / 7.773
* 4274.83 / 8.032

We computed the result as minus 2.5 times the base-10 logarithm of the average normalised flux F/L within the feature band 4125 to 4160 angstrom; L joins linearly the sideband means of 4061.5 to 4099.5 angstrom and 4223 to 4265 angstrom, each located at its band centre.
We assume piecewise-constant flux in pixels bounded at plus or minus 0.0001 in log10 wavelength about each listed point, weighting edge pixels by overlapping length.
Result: 0.05 mag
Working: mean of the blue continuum 9.14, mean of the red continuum 9.68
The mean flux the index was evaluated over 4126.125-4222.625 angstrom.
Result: 9.28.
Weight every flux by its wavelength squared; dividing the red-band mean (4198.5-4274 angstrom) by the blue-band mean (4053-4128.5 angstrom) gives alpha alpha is 1.16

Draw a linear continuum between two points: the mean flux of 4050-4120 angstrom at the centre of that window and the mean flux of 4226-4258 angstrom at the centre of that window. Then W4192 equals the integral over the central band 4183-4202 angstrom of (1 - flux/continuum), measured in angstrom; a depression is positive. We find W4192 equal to 0.9 angstrom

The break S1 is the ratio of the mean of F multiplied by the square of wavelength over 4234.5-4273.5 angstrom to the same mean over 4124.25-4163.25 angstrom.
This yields 1.1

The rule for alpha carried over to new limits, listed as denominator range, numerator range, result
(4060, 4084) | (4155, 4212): 1.09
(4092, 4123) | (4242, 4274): 1.14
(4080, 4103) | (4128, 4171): 1.06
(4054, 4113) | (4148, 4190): 1.08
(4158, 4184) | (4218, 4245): 1.13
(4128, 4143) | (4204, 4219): 1.22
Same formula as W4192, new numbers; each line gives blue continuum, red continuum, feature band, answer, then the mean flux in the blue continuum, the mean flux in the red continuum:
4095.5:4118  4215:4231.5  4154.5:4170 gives -1.0 angstrom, 8.68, 9.81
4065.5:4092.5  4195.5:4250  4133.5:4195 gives 2.2 angstrom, 9.21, 9.77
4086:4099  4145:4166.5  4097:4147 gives 4.2 angstrom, 9.39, 9.84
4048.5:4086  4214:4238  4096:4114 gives 1.5 angstrom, 8.91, 9.92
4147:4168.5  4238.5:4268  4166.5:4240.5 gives 2.5 angstrom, 9.84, 9.72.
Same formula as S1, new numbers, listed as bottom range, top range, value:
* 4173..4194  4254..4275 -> 1.08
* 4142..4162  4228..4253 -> 1.12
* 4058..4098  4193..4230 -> 1.13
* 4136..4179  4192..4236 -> 1.07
